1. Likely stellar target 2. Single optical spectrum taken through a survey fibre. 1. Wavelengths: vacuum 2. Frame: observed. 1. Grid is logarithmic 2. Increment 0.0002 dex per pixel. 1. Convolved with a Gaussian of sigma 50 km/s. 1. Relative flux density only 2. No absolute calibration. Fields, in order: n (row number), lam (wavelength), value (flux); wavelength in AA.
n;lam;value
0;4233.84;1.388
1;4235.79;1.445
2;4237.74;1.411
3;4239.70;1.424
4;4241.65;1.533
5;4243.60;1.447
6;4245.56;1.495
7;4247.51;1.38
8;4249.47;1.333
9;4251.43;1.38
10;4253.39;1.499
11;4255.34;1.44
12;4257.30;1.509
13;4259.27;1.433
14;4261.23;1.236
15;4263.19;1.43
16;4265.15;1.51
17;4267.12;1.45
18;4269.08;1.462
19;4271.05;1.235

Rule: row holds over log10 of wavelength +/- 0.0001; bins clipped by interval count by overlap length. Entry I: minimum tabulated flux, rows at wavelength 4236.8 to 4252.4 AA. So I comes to 1.333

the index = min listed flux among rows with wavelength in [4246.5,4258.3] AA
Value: 1.333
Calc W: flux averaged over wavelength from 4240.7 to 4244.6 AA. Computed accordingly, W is 1.49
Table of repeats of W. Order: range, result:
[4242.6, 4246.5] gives 1.47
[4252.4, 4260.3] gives 1.47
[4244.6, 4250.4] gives 1.4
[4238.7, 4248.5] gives 1.45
